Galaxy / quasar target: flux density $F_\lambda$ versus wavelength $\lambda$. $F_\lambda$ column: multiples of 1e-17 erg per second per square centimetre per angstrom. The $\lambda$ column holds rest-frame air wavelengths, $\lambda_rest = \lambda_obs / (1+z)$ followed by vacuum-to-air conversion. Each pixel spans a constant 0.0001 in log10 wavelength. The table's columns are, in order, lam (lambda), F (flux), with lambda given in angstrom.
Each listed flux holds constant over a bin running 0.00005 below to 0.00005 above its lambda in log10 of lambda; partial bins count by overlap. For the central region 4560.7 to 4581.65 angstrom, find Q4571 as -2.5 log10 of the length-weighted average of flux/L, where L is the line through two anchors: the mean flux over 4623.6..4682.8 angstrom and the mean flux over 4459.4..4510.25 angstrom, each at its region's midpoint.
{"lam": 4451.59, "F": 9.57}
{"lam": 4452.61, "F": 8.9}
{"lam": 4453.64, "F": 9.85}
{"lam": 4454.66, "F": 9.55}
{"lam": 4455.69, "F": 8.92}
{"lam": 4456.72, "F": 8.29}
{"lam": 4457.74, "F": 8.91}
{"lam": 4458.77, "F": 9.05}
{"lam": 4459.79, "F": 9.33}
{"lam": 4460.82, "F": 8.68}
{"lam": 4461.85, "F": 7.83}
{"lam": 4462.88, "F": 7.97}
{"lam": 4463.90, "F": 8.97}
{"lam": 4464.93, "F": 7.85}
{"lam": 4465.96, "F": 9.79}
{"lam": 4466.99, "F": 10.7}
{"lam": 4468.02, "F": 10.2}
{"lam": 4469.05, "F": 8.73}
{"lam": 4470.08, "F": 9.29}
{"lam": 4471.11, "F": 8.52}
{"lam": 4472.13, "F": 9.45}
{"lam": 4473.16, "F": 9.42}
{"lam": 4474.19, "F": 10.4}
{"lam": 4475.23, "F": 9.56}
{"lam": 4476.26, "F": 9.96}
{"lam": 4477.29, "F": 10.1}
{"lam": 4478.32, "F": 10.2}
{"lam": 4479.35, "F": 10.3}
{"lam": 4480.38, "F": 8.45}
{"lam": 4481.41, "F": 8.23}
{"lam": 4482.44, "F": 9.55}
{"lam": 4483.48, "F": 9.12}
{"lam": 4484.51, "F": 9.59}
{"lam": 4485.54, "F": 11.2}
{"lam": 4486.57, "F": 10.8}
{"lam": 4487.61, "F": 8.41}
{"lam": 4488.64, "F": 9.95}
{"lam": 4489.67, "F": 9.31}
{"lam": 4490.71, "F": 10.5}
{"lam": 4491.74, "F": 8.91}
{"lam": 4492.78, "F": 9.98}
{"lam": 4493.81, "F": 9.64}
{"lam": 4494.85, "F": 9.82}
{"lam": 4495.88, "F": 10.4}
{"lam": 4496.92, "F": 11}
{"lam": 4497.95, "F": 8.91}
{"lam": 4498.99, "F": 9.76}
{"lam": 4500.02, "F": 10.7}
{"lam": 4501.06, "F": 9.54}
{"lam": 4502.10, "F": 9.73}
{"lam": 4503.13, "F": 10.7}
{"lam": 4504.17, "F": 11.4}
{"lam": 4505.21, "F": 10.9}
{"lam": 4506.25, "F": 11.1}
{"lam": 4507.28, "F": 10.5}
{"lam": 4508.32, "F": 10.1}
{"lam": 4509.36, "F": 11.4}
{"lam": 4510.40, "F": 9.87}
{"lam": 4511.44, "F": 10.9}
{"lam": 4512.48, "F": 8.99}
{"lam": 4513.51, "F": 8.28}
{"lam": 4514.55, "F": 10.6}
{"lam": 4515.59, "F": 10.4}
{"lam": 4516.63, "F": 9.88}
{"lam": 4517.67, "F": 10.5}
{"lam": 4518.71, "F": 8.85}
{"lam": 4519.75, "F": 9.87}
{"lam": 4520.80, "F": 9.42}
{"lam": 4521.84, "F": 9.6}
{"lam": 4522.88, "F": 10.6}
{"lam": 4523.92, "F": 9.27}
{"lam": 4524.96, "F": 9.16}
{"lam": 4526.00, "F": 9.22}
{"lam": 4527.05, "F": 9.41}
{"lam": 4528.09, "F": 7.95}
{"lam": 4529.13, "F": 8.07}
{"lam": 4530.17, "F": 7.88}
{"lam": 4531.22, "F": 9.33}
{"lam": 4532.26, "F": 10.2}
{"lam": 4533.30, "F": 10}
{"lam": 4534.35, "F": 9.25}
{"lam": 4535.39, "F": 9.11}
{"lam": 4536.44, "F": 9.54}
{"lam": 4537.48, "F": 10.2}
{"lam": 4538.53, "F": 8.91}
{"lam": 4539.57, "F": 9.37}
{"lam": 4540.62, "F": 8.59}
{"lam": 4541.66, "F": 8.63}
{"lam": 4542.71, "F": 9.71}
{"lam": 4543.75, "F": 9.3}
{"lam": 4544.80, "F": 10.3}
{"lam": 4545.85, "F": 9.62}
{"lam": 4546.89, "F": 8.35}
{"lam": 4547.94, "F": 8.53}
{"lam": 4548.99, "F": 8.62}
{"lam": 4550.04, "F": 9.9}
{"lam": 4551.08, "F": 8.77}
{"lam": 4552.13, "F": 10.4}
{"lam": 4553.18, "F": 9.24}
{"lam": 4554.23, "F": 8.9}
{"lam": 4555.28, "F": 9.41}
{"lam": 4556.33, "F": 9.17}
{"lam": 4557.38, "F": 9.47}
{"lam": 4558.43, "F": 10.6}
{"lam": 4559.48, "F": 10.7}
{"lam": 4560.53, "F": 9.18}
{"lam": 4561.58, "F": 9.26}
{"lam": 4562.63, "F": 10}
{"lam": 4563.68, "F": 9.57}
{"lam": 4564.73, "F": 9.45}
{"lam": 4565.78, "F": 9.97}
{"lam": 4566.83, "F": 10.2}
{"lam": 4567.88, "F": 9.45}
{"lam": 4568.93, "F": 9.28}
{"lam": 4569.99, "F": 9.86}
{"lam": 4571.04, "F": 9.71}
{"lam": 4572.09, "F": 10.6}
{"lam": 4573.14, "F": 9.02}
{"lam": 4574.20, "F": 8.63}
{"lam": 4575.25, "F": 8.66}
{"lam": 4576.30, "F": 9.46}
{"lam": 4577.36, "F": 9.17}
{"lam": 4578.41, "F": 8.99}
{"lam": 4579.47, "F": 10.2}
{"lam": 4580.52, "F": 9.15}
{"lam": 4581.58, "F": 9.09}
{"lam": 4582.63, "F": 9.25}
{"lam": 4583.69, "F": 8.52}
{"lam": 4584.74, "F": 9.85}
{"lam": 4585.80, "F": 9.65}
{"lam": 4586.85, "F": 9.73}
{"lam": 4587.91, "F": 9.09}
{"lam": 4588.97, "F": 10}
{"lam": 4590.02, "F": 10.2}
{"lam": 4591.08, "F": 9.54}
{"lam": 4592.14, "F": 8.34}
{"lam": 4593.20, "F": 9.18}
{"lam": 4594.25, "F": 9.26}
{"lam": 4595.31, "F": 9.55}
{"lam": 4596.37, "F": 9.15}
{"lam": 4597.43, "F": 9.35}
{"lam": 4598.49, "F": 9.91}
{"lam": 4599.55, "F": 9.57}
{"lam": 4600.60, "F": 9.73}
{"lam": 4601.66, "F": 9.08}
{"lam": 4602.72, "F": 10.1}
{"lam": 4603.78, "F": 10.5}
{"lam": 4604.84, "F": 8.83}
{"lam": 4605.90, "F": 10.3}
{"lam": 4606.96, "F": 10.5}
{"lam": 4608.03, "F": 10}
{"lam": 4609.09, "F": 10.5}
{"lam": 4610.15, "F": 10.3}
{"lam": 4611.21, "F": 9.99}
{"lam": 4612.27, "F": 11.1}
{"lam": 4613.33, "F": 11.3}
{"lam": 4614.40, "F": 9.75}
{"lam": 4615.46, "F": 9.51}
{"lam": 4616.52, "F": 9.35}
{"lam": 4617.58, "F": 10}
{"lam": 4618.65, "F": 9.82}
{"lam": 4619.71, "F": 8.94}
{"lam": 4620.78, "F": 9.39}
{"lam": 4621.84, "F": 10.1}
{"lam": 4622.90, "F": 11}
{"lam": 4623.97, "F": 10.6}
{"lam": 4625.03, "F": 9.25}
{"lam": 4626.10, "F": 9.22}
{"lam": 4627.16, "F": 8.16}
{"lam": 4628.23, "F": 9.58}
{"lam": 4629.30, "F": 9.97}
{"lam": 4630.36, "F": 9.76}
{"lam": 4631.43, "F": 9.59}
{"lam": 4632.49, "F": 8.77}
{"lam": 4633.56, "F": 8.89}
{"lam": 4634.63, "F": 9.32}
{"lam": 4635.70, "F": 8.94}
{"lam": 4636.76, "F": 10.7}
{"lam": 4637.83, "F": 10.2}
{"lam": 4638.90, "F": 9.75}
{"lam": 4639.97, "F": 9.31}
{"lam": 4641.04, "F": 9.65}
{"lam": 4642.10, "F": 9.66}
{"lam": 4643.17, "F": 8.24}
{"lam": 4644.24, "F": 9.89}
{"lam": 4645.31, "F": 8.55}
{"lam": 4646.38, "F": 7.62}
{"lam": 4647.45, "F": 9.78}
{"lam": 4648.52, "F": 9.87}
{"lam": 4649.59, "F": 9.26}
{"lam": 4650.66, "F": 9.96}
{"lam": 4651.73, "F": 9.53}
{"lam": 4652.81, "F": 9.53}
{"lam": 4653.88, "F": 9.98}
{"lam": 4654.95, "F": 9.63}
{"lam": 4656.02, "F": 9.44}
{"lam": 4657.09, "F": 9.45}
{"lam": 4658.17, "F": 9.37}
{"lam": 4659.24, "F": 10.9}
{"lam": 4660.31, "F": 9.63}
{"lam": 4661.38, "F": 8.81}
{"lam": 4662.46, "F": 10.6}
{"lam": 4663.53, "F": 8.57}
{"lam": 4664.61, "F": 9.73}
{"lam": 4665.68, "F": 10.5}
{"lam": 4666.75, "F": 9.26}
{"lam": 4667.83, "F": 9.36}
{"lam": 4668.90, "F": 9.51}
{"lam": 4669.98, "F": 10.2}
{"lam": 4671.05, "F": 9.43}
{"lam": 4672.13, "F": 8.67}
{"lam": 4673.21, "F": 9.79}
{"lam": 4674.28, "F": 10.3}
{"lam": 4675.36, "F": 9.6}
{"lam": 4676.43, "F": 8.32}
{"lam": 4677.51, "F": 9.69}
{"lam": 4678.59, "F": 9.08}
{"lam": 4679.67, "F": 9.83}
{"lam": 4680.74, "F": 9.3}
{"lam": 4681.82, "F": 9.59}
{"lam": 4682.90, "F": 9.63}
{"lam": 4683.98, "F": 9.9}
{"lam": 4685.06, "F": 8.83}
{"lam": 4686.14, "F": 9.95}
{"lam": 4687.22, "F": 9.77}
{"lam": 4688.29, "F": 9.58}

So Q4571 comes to 0.01 mag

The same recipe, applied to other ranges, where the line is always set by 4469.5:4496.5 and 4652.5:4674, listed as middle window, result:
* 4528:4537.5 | 0.06 mag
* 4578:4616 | -0.01 mag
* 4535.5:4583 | 0.02 mag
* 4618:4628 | 0.00 mag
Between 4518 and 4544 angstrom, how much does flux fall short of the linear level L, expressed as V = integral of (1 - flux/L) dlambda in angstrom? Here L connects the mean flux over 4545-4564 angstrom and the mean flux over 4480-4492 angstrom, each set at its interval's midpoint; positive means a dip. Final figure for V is 0.6 angstrom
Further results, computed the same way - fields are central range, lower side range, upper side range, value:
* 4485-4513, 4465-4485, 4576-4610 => -1.87 angstrom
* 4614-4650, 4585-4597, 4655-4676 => 0.23 angstrom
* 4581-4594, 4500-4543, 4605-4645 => 0.48 angstrom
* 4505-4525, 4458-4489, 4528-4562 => -1.46 angstrom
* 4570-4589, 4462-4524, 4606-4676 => 0.67 angstrom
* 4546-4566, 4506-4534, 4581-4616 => 0.51 angstrom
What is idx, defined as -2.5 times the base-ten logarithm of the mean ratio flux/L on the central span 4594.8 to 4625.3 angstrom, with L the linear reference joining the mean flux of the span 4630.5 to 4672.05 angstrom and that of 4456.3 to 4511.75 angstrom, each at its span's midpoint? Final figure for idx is -0.04 mag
